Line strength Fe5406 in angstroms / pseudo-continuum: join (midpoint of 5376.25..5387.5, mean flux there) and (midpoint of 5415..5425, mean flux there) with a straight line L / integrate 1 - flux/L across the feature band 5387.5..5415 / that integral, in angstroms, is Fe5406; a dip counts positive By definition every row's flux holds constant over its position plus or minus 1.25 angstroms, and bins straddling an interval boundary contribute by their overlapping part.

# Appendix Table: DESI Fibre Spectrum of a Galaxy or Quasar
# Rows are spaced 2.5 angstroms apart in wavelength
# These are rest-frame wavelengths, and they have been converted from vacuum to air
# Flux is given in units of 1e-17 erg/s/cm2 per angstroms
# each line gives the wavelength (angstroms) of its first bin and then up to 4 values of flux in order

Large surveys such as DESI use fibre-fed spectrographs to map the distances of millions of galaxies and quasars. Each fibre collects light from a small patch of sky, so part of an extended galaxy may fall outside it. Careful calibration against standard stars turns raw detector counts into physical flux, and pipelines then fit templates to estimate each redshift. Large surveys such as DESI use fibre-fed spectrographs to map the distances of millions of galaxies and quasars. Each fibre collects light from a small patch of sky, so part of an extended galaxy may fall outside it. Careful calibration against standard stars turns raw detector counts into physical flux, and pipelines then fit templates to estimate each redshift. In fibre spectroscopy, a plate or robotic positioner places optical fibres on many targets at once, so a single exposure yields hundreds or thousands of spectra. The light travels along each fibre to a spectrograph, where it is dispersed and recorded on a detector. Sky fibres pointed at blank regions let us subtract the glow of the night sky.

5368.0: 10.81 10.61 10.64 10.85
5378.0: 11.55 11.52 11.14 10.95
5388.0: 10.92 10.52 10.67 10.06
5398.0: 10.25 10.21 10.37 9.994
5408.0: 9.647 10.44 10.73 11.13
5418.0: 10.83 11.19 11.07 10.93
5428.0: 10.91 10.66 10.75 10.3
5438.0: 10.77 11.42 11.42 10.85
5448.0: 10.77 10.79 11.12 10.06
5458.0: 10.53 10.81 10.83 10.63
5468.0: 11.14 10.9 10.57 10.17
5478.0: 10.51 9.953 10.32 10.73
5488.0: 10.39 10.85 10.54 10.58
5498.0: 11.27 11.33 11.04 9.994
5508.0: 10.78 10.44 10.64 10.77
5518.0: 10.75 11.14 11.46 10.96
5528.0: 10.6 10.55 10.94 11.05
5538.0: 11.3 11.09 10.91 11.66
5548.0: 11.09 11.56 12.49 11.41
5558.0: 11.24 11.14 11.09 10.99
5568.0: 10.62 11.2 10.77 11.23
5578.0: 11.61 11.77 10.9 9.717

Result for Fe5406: 1.95 angstroms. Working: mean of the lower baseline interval 11.2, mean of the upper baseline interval 11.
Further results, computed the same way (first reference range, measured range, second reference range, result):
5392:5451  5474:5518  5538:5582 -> 1.6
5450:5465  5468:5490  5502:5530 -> 0.4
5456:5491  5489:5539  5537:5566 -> 0.6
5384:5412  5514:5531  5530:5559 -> 0.4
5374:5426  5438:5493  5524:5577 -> 1.0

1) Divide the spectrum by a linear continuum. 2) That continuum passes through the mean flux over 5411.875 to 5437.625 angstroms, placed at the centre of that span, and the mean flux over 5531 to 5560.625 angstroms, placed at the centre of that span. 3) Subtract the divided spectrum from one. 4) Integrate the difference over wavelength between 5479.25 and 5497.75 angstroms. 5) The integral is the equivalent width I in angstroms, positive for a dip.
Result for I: 0.9 angstroms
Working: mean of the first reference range 10.8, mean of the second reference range 11.3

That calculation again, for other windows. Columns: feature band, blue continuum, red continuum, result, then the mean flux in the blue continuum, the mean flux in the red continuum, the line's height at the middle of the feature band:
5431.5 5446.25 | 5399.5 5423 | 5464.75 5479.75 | -0.5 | 10.5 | 10.6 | 10.6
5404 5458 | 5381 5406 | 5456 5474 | -0.5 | 10.6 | 10.7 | 10.7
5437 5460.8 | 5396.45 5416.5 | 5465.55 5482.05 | -0.9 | 10.3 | 10.5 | 10.5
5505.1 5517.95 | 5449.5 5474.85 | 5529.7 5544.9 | 0.4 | 10.7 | 11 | 10.9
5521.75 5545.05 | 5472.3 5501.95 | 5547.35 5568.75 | 0.1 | 10.6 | 11.3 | 11.1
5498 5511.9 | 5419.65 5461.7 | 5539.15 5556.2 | 0.6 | 10.8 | 11.5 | 11.2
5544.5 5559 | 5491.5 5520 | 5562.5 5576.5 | -0.9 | 10.8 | 11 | 10.9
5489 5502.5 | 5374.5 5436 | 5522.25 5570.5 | 0.1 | 10.7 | 11.2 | 11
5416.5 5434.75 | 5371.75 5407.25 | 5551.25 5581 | -0.2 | 10.7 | 11.3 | 10.8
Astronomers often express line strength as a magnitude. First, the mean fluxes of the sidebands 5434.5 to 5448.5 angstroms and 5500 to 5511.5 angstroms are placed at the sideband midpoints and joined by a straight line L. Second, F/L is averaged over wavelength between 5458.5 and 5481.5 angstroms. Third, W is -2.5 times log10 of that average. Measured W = 0.02 mag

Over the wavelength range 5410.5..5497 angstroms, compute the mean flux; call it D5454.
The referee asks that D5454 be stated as 10.7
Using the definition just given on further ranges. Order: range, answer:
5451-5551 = 10.8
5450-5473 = 10.7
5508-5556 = 11.1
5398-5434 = 10.6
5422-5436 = 10.8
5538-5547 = 11.2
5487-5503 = 10.9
